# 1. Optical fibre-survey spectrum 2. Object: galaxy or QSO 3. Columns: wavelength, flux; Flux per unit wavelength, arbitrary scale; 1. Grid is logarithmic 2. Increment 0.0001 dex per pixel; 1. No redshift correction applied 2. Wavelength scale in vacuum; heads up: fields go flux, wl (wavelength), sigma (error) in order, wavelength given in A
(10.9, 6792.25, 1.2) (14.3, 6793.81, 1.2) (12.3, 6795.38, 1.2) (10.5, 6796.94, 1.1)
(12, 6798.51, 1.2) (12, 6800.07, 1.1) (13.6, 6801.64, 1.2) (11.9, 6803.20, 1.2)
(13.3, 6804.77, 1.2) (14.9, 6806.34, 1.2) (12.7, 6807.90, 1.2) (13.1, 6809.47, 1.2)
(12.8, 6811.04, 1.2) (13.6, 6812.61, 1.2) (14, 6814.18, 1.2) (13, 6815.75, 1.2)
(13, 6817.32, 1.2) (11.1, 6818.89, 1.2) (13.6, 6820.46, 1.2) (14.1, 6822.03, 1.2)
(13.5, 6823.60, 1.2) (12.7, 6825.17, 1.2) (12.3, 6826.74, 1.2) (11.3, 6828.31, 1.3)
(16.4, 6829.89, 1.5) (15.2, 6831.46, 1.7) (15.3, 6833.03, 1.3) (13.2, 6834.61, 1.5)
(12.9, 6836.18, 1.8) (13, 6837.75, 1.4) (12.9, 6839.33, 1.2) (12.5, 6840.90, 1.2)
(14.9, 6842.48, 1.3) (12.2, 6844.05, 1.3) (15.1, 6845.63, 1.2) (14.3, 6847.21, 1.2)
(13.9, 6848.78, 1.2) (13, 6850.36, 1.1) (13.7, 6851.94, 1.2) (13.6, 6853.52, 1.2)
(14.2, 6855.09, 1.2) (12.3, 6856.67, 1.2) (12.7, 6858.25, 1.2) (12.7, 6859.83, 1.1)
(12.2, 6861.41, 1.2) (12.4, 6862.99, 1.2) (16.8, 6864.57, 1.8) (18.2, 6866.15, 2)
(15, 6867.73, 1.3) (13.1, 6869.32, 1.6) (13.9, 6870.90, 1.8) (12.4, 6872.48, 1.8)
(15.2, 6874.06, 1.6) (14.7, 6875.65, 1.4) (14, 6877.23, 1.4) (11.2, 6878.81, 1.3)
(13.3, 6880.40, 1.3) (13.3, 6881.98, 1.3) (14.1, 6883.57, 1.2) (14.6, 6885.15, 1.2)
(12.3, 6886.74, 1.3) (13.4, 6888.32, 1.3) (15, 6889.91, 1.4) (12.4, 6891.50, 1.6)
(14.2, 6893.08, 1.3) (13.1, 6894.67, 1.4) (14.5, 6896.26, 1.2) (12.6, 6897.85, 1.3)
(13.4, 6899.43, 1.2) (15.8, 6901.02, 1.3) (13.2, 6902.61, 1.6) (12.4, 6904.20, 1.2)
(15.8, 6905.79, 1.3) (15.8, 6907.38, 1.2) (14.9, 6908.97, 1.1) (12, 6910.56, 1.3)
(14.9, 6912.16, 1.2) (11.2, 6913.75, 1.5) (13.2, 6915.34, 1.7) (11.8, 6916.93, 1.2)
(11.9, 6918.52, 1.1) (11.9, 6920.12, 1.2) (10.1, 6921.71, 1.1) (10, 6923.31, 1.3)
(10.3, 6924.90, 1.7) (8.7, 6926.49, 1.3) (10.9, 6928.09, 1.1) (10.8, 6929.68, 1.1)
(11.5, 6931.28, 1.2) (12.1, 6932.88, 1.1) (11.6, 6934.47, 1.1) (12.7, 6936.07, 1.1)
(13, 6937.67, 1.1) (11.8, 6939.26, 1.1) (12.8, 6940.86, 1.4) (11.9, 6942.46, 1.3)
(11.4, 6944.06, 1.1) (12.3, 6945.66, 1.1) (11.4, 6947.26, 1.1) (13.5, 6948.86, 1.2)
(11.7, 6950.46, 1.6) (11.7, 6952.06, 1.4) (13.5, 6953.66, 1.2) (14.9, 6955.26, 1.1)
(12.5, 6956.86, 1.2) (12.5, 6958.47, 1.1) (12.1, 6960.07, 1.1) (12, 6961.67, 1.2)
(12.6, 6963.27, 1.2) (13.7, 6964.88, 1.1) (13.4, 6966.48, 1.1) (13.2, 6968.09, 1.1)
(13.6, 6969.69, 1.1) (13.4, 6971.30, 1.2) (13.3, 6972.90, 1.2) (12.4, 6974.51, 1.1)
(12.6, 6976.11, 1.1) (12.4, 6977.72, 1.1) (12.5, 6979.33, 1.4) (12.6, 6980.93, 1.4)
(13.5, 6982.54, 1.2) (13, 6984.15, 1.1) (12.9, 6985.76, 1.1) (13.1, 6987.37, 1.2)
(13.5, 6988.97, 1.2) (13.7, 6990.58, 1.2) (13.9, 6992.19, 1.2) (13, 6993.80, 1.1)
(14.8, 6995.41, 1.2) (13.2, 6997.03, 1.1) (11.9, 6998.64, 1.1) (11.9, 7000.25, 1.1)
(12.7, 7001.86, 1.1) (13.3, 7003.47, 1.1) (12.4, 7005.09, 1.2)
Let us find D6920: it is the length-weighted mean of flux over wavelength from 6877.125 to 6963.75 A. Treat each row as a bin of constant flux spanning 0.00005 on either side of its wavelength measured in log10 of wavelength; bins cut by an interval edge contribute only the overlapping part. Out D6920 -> 12.7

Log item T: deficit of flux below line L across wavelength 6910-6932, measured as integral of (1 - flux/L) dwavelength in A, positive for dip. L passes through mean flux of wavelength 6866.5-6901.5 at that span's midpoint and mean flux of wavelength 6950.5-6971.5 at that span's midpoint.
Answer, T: 3.3 A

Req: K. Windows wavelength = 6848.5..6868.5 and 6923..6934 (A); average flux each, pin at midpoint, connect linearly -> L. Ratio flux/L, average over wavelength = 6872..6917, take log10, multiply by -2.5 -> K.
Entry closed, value -0.12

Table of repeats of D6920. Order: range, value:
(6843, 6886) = 13.8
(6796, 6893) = 13.5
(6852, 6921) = 13.6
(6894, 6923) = 13.2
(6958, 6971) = 12.9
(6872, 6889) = 13.5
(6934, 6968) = 12.5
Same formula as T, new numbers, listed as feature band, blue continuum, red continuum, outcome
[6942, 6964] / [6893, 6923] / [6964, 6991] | 1.2 A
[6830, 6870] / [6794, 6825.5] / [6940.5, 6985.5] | -3.1 A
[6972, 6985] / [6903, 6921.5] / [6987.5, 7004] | 0.4 A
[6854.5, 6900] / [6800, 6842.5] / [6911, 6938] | -5.0 A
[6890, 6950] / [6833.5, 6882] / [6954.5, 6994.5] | 3.8 A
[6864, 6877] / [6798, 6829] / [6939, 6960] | -2.1 A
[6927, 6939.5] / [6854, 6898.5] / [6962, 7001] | 1.5 A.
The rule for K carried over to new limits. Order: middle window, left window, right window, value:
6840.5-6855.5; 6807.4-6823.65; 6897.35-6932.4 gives -0.071 mag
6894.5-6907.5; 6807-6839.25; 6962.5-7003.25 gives -0.065 mag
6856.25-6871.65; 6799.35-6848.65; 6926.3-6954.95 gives -0.087 mag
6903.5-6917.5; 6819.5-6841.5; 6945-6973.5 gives -0.041 mag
